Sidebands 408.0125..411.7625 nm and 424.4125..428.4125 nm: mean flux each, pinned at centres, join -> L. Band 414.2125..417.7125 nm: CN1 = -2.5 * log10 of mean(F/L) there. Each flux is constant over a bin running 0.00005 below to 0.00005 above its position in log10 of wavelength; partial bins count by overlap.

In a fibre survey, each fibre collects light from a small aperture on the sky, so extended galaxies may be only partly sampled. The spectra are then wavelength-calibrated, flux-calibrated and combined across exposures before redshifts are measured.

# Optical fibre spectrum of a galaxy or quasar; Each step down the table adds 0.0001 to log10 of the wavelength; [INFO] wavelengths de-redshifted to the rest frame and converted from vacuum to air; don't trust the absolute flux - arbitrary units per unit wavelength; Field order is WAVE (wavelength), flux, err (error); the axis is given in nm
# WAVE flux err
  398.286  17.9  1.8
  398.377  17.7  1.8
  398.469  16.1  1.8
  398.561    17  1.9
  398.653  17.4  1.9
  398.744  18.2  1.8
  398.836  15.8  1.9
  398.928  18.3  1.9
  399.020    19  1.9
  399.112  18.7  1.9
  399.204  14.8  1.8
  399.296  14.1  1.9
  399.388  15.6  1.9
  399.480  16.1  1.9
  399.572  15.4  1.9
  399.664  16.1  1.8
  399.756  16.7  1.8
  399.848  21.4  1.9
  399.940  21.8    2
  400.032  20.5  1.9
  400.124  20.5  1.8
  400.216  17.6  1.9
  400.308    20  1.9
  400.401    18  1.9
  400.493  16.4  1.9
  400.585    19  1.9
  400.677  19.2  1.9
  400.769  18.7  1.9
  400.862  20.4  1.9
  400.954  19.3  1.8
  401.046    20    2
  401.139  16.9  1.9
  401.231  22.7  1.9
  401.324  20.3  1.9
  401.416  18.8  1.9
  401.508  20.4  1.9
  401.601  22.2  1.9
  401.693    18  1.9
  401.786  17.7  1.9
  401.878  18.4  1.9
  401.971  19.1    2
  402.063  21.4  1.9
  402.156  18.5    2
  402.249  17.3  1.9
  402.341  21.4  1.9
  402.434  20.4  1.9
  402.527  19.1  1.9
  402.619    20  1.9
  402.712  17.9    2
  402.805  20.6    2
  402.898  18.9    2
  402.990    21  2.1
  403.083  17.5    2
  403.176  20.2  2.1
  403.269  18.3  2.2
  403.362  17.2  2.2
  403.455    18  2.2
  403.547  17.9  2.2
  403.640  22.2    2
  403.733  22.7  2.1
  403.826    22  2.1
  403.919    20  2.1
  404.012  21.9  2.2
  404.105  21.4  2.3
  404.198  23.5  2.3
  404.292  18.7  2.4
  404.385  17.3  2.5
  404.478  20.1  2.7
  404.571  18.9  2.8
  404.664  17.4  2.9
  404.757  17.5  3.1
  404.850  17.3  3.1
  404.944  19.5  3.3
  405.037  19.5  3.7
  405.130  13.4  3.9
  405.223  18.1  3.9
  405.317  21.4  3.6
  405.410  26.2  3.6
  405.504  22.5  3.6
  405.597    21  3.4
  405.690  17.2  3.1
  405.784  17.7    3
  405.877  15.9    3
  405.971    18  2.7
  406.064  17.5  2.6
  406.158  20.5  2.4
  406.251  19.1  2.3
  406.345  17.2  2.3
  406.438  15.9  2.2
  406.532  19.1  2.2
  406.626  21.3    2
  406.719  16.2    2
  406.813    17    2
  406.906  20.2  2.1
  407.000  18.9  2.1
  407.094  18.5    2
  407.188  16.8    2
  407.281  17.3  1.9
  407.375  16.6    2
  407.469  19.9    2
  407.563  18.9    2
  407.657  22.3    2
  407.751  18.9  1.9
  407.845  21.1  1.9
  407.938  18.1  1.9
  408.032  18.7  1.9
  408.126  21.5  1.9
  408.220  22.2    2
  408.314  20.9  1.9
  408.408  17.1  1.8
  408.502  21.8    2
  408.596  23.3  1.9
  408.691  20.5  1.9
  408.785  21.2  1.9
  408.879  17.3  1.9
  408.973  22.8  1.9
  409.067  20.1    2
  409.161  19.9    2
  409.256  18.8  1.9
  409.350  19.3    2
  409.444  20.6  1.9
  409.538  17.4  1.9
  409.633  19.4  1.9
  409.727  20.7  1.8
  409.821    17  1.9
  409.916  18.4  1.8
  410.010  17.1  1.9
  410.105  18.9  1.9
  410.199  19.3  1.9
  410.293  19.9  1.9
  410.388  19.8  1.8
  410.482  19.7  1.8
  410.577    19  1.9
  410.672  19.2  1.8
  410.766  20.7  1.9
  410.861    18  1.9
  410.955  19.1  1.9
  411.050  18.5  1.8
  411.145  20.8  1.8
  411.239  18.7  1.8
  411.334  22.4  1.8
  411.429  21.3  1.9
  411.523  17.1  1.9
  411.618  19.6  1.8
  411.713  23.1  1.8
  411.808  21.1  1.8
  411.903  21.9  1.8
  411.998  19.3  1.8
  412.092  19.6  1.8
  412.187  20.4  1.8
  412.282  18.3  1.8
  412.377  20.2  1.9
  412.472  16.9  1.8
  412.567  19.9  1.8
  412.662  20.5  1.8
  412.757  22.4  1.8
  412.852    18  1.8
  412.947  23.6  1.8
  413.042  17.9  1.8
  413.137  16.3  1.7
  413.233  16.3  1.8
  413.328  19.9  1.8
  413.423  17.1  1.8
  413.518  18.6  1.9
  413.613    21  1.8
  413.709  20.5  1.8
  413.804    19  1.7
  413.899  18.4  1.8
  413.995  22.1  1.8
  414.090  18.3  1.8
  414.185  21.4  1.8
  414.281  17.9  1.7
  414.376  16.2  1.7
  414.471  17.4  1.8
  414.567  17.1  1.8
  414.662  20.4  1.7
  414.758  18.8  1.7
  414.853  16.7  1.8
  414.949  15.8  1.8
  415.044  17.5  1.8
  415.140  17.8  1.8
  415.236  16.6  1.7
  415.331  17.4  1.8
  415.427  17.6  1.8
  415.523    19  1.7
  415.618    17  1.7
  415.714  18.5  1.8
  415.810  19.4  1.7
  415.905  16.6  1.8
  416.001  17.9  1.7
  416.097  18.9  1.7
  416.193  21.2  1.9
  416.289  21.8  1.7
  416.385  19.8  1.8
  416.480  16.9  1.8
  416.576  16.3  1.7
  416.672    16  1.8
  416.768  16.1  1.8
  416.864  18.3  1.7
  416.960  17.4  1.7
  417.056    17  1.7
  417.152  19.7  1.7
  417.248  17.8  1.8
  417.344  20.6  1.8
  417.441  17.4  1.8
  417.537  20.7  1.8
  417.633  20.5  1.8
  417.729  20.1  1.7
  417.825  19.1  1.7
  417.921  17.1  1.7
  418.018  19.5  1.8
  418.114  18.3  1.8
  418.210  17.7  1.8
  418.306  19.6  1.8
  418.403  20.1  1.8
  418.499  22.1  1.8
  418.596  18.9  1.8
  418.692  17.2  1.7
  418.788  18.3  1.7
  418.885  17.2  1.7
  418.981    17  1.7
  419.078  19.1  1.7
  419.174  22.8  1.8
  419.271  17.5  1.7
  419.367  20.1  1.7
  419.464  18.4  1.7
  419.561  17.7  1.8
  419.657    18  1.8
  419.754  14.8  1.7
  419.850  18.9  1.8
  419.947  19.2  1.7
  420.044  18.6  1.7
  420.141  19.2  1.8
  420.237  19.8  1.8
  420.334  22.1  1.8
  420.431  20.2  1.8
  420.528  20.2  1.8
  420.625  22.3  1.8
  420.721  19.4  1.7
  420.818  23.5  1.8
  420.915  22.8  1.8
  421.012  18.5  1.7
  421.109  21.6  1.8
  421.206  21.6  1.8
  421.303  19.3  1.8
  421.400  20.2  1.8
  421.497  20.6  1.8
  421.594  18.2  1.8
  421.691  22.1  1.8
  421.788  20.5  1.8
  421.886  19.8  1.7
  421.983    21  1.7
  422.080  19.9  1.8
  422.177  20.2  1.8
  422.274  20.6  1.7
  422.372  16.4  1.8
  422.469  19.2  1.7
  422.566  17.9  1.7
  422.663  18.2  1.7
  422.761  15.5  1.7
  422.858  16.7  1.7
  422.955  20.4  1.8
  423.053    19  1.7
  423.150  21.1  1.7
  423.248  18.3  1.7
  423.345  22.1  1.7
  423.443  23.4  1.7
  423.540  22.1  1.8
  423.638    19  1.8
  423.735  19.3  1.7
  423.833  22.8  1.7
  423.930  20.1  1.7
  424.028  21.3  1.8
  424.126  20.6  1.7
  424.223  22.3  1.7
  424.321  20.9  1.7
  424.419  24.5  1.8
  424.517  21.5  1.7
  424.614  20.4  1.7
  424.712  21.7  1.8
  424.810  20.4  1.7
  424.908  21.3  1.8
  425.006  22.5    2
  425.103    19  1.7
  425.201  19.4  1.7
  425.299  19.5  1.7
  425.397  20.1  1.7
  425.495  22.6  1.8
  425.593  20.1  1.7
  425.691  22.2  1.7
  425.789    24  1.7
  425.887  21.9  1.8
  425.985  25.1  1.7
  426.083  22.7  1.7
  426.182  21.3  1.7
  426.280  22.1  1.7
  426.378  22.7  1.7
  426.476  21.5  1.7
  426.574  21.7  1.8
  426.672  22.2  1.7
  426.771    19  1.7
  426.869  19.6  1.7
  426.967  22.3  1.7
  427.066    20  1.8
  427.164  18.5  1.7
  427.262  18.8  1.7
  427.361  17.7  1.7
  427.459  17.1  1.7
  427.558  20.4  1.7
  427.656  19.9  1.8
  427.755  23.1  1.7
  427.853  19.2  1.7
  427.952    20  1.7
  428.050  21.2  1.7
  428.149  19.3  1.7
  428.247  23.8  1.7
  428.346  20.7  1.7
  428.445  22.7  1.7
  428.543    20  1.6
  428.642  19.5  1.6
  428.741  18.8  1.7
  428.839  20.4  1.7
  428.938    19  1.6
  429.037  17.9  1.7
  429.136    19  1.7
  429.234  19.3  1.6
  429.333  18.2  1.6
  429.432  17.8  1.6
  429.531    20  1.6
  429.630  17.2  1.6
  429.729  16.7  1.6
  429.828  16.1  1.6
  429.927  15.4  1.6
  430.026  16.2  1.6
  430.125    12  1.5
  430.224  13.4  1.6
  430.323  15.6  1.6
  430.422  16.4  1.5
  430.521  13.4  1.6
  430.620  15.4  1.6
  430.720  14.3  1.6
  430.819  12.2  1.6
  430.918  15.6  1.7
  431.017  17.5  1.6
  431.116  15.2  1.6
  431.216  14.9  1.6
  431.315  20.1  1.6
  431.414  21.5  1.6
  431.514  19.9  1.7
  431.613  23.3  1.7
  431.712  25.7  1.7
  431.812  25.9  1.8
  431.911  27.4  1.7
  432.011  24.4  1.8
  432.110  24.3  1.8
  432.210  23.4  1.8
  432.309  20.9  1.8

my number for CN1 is 0.117 mag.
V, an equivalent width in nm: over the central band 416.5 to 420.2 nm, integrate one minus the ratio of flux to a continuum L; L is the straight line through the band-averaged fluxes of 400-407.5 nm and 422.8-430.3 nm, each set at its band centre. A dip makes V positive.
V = 0.23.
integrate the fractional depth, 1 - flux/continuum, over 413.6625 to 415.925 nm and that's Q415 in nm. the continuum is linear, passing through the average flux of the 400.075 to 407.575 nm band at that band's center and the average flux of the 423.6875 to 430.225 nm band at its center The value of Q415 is 0.16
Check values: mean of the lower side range 19.2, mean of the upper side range 20.2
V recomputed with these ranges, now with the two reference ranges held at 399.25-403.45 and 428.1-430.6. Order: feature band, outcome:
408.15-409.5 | -0.128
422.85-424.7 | -0.288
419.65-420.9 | -0.110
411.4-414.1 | -0.162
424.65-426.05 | -0.260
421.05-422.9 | -0.129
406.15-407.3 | 0.028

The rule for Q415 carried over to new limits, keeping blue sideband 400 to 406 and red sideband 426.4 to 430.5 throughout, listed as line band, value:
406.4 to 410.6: -0.01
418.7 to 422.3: -0.12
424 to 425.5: -0.16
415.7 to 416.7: 0.03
